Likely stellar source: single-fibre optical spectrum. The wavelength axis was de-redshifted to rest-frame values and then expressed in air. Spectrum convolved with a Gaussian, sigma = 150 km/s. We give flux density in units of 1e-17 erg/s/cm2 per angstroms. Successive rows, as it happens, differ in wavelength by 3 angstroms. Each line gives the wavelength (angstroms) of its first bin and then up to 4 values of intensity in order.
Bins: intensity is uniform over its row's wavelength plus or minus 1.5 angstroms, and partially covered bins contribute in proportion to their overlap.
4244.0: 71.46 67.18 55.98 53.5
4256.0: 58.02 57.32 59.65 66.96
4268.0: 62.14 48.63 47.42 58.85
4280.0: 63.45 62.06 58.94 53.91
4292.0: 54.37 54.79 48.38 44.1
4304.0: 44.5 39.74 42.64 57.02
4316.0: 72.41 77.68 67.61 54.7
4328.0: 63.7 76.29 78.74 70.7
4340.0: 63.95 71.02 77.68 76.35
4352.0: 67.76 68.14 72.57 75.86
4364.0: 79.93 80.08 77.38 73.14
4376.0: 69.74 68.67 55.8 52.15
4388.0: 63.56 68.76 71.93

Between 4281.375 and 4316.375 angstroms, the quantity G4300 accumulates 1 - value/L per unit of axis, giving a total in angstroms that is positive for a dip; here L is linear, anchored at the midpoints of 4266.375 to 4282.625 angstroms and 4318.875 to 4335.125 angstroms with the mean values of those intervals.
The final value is 5.6 angstroms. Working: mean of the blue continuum 56.6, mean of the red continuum 68.9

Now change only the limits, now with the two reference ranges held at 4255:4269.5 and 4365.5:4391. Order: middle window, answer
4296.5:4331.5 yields 3.91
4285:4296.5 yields 1.32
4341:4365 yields -2.59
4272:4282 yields 0.86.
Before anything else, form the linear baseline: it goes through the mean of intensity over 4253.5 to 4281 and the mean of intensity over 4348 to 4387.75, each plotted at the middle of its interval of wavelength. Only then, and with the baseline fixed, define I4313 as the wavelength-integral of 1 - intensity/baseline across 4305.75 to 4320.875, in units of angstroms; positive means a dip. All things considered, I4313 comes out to 1.2 angstroms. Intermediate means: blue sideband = 57.8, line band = 58.4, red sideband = 70.3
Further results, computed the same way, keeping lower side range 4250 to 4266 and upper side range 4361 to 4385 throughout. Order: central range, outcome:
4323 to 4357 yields -1.21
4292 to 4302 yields 2.01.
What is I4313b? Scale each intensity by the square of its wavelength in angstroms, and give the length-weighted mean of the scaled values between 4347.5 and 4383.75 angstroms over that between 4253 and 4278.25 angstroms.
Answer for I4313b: 1.32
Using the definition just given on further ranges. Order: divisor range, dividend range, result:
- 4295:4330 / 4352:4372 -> 1.37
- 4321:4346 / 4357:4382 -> 1.09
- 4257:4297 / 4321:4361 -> 1.26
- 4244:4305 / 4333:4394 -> 1.30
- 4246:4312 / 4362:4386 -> 1.34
